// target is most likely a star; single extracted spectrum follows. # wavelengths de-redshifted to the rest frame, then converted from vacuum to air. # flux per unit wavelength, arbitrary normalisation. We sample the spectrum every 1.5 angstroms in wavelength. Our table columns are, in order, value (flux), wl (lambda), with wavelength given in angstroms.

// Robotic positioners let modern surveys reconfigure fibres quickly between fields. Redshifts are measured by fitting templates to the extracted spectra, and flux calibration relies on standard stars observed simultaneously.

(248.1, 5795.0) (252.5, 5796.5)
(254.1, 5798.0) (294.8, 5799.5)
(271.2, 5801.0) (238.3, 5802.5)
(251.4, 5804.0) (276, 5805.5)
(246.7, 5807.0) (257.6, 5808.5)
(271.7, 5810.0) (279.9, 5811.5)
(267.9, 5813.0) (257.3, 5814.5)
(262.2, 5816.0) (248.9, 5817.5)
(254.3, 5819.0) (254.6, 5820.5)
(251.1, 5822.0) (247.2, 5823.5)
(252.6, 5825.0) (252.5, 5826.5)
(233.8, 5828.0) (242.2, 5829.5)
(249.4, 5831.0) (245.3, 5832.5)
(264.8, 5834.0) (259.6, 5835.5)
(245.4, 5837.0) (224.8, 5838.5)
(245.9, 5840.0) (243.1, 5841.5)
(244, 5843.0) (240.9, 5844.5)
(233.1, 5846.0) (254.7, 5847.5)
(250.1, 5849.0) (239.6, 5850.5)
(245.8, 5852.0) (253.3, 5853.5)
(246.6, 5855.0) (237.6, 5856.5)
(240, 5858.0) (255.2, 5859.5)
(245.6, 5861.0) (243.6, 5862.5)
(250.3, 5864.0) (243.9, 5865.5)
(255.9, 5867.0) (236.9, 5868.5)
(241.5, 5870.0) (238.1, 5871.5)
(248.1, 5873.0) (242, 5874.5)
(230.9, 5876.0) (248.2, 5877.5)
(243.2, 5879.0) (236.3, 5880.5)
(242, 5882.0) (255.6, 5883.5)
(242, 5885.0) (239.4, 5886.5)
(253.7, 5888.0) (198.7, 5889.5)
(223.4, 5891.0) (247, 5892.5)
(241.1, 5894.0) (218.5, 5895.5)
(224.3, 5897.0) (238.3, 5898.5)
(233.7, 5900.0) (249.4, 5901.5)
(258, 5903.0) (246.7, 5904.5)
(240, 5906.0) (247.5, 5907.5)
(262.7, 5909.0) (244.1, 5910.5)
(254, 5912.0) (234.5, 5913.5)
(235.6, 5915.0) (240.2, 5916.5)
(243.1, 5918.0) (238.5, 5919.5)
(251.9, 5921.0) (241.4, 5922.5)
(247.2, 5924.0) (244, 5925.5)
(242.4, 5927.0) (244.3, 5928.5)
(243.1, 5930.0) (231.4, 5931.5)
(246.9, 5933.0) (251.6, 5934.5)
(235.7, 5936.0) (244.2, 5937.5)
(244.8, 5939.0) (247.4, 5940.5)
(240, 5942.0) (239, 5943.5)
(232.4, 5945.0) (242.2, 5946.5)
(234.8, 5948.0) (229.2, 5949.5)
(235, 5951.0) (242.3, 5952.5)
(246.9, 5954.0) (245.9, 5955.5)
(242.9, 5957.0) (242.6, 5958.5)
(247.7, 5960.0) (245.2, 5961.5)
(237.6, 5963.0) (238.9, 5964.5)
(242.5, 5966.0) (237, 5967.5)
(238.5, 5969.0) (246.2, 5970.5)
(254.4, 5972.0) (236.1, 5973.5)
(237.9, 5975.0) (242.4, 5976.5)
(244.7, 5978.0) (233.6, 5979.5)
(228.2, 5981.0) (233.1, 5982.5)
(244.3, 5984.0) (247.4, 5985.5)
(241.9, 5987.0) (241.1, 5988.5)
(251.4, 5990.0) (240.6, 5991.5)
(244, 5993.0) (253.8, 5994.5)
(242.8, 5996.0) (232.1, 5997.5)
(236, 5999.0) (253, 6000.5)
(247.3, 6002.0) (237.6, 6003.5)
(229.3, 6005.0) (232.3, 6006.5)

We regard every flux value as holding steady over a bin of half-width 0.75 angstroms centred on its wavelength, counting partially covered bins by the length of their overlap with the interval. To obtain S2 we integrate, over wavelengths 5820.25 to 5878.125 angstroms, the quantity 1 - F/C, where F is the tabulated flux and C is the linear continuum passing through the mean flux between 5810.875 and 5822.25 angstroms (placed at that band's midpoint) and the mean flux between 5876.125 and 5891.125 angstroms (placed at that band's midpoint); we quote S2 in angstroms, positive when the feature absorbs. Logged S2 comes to 0.9 angstroms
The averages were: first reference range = 260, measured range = 246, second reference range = 239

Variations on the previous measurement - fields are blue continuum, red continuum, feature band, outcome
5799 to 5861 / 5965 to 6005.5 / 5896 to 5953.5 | 0.79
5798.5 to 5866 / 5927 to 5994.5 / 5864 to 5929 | 1.26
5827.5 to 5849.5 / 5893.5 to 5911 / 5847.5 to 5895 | 0.21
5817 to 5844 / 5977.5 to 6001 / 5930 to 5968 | 0.33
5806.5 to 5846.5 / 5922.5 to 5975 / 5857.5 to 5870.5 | 0.11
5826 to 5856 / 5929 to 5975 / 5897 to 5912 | -0.17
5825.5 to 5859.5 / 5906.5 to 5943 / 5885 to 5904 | 0.67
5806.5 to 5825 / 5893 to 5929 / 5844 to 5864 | 0.52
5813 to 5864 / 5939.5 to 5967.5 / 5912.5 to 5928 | 0.04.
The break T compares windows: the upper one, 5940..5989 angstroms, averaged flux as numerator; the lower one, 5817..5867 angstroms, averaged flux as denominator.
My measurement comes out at 0.97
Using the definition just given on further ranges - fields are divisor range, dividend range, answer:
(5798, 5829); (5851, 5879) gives 0.95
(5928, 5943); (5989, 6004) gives 1.00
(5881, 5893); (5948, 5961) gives 1.02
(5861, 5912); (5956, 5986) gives 1.00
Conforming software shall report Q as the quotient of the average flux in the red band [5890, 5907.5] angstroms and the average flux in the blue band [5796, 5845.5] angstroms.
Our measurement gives 0.9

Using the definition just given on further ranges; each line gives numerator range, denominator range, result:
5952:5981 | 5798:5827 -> 0.93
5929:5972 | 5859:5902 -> 1.01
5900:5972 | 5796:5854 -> 0.96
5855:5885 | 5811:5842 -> 0.97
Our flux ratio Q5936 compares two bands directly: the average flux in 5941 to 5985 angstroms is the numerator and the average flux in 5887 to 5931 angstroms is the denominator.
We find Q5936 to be 1.00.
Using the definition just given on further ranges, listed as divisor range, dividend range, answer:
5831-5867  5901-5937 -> 0.99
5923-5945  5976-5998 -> 1.00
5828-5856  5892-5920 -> 0.98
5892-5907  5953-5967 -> 1.01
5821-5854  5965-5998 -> 0.98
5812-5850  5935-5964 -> 0.97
